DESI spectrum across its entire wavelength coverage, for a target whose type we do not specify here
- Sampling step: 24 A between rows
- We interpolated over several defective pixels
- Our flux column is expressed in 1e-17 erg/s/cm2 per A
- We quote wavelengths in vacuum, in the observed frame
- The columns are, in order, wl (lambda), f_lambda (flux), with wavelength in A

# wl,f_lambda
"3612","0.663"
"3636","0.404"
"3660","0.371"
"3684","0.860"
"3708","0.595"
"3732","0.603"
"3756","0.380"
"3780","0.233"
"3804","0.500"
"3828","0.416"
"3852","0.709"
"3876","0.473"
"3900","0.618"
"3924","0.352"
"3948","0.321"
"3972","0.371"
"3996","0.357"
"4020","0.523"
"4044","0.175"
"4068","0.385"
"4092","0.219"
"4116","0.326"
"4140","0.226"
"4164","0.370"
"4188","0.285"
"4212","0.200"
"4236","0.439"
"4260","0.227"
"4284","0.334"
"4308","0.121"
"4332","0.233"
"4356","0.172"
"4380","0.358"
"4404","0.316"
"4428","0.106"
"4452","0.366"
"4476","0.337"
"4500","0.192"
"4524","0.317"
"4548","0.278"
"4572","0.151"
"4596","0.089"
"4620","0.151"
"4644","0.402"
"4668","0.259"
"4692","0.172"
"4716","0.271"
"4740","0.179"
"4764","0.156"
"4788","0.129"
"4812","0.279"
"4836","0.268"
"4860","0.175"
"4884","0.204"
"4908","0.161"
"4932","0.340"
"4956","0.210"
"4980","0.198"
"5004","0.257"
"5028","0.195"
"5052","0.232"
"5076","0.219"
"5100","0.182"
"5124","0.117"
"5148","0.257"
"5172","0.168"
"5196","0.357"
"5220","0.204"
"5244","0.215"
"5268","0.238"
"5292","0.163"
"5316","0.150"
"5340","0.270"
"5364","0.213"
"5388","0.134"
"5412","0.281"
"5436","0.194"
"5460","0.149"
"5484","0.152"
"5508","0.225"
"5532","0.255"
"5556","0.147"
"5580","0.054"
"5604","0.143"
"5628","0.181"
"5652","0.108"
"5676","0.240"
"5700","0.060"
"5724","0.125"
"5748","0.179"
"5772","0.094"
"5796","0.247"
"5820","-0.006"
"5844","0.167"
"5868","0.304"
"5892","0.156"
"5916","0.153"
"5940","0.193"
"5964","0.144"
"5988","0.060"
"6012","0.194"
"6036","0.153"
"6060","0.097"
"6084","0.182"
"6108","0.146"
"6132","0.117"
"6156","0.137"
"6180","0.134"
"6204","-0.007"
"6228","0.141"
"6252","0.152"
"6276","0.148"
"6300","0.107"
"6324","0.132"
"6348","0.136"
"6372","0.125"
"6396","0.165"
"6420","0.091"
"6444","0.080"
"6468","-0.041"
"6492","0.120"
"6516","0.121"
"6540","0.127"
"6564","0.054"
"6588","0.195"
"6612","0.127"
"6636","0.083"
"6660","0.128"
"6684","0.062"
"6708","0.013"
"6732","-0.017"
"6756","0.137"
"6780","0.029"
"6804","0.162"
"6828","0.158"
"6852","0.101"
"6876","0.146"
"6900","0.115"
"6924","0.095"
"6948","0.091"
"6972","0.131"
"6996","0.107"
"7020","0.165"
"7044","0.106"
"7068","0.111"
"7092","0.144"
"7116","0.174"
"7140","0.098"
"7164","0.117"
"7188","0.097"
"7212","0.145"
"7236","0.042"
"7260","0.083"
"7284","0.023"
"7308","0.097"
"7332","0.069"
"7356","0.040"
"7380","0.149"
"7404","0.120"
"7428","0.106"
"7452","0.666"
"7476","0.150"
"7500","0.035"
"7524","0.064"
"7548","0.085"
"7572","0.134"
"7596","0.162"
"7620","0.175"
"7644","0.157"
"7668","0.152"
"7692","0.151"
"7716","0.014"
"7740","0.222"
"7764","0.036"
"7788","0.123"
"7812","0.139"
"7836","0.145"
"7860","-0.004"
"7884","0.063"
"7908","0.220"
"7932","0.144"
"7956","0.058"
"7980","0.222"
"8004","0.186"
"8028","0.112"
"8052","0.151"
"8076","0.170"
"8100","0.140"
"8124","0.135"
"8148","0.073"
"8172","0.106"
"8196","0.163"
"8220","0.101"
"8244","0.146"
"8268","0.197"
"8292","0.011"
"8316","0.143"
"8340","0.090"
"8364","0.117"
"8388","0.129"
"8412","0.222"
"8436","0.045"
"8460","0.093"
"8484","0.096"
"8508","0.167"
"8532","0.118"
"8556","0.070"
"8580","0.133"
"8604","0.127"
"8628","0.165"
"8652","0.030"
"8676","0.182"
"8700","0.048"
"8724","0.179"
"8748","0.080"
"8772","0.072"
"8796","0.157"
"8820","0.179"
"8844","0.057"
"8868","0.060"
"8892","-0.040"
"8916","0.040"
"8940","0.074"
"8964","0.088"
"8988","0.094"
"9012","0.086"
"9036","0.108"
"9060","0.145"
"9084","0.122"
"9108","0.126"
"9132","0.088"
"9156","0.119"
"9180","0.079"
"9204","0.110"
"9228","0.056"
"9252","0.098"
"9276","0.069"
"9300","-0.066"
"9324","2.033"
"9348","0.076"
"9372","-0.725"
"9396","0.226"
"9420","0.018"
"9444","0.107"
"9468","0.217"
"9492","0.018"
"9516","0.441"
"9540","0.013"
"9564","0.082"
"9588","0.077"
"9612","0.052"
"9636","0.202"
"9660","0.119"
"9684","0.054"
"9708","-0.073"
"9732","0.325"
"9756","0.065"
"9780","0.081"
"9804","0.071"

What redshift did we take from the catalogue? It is 1.00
